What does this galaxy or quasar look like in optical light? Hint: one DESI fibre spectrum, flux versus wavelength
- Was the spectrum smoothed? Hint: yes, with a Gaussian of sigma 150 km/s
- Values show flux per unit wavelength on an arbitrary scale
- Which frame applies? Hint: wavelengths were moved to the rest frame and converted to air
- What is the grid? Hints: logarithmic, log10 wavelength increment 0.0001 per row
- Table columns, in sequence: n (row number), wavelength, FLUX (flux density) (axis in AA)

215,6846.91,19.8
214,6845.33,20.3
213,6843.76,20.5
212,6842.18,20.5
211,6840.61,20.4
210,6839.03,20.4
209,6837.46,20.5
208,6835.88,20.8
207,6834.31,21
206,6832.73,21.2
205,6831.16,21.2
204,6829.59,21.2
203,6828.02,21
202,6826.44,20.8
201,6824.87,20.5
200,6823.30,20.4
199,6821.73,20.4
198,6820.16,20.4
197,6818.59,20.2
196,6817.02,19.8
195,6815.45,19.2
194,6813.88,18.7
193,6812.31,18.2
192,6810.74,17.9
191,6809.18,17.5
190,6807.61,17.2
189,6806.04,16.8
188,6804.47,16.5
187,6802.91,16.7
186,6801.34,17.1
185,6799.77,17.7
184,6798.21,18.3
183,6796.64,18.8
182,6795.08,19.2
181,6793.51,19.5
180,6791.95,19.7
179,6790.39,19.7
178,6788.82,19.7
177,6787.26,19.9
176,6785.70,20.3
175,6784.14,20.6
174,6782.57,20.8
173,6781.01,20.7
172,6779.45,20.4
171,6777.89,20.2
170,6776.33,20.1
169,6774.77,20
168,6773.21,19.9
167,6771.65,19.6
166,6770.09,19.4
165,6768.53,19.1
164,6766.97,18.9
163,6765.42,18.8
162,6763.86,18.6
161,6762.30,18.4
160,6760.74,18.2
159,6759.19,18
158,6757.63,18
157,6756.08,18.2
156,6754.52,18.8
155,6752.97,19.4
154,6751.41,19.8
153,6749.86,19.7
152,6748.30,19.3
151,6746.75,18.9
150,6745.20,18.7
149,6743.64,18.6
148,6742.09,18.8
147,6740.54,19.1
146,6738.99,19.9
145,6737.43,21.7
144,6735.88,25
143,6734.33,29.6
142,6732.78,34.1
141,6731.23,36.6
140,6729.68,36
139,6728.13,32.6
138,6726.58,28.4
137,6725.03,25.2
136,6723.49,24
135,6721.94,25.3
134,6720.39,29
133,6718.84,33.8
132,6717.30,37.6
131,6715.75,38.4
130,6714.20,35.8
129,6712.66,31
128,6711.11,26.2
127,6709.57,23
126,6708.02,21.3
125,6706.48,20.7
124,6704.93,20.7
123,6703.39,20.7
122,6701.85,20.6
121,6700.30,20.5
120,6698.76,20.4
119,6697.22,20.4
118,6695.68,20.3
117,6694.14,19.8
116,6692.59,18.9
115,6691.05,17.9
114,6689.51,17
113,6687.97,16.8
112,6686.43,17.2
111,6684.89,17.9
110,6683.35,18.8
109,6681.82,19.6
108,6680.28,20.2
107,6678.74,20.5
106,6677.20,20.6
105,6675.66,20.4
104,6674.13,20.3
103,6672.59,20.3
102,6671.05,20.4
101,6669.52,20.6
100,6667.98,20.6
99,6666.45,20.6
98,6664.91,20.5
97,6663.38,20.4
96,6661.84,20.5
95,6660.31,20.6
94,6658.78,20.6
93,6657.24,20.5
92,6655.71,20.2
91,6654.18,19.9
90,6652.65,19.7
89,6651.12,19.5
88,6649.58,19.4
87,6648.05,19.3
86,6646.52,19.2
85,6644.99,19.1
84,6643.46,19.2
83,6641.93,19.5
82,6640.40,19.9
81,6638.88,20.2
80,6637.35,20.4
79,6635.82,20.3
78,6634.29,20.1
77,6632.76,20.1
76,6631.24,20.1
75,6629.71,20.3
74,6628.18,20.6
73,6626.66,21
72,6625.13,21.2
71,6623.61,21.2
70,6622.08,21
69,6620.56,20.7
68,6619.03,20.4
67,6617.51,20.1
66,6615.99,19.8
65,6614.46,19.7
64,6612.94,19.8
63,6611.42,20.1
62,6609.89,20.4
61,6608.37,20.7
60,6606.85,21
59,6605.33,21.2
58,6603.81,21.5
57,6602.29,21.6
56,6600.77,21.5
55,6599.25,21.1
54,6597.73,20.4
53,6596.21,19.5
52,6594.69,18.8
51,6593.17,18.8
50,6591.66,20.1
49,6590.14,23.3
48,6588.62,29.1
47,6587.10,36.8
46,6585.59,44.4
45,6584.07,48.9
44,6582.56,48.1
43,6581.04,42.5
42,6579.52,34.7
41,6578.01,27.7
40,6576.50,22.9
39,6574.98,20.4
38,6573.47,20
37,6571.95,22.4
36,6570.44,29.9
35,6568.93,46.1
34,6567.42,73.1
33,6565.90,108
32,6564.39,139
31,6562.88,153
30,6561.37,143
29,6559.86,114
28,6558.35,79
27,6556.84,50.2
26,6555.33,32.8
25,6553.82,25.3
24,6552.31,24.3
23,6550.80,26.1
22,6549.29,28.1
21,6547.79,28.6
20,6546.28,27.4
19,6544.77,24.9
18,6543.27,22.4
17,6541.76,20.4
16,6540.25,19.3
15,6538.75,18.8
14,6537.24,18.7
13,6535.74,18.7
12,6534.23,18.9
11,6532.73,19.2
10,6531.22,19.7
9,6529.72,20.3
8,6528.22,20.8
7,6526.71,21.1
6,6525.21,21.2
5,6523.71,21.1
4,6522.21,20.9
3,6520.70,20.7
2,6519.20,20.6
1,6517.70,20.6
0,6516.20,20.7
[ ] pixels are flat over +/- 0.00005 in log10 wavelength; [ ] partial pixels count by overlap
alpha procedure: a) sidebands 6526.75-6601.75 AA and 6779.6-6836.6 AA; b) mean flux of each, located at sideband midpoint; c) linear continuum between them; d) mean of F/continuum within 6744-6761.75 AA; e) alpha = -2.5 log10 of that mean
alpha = 0.261 mag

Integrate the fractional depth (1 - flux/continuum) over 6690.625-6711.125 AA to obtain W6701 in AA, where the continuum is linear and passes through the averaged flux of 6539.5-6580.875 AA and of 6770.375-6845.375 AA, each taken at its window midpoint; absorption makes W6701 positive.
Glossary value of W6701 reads 7.6 AA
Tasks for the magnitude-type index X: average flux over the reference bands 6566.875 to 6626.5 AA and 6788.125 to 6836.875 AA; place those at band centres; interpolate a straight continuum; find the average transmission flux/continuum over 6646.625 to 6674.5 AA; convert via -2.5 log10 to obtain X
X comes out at 0.20 mag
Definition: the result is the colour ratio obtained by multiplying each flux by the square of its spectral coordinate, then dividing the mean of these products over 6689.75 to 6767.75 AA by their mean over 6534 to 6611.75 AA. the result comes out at 0.64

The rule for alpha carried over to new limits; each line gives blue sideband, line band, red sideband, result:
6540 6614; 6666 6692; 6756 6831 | 0.477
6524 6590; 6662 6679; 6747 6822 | 0.431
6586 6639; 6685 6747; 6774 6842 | -0.198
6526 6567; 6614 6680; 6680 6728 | 0.484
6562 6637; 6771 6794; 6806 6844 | 0.112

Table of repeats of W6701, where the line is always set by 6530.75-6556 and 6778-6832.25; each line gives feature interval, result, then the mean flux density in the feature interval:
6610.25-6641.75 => 2.3 AA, 20.3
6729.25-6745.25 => -3.9 AA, 25.3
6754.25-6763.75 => 0.8 AA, 18.3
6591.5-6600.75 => 1.0 AA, 19.9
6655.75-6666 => 0.5 AA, 20.5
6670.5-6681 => 0.4 AA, 20.4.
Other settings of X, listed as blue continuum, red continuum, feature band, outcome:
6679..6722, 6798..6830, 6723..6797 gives -0.02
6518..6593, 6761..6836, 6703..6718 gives -0.05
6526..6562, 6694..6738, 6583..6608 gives 0.25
